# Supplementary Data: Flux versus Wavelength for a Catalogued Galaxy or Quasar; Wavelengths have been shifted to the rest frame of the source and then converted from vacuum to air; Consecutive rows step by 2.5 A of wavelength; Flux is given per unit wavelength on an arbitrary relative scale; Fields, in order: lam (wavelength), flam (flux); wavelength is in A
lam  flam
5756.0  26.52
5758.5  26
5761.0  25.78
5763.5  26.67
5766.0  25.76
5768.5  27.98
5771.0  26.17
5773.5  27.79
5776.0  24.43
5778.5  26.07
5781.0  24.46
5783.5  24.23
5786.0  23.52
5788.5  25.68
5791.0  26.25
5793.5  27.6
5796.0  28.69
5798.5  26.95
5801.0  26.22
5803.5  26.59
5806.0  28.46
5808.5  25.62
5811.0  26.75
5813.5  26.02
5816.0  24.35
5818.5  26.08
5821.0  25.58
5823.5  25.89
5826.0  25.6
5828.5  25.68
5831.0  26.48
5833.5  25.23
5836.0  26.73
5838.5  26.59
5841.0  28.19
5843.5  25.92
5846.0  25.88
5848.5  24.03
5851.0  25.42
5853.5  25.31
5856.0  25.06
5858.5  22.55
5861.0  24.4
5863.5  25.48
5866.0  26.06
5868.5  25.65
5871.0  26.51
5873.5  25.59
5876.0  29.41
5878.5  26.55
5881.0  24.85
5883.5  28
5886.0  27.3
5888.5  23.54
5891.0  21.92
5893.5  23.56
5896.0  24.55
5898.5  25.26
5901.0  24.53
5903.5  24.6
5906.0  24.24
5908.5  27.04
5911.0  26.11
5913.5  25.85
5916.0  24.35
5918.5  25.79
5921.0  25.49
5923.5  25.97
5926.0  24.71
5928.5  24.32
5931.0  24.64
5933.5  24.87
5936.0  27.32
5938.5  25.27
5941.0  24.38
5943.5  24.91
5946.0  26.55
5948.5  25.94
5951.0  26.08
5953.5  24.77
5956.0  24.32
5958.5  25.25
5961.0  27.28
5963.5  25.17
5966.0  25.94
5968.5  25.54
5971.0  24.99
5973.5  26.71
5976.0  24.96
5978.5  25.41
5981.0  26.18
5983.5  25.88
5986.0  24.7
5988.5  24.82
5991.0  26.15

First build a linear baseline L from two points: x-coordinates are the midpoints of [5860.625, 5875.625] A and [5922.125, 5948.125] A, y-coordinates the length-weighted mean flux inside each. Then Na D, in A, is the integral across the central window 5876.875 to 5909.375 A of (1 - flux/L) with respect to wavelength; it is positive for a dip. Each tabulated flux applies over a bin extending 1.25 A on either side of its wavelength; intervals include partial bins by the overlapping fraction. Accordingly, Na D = 0.74 A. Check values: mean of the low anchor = 25.9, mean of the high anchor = 25.3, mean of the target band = 25.1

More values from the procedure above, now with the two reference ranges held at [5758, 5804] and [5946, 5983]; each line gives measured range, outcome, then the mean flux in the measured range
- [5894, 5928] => 0.77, 25.2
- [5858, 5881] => 0.04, 25.9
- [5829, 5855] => 0.02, 26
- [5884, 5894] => 0.56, 24.4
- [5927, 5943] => 0.38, 25.1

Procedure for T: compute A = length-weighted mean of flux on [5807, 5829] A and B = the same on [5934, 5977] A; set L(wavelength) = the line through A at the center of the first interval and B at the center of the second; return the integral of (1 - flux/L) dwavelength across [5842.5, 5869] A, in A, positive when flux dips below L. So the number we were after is 0.7 A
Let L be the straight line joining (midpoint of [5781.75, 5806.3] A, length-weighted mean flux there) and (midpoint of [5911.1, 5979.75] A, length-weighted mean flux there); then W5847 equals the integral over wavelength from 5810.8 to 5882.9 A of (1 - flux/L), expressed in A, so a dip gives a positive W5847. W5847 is 0.58 A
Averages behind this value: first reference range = 26.3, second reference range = 25.4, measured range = 25.8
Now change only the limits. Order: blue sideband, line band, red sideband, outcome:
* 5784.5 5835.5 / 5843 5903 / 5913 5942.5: 0.87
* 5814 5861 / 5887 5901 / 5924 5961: 0.85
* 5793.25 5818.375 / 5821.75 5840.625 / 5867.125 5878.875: 0.41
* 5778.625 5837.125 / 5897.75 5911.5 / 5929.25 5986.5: 0.24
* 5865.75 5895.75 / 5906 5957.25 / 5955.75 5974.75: 0.61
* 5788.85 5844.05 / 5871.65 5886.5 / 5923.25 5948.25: -0.62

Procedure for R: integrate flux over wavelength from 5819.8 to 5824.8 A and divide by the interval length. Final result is 25.7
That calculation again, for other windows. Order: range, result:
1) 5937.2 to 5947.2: 25.3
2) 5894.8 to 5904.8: 24.7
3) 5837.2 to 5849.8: 26.1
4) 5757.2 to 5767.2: 26.1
